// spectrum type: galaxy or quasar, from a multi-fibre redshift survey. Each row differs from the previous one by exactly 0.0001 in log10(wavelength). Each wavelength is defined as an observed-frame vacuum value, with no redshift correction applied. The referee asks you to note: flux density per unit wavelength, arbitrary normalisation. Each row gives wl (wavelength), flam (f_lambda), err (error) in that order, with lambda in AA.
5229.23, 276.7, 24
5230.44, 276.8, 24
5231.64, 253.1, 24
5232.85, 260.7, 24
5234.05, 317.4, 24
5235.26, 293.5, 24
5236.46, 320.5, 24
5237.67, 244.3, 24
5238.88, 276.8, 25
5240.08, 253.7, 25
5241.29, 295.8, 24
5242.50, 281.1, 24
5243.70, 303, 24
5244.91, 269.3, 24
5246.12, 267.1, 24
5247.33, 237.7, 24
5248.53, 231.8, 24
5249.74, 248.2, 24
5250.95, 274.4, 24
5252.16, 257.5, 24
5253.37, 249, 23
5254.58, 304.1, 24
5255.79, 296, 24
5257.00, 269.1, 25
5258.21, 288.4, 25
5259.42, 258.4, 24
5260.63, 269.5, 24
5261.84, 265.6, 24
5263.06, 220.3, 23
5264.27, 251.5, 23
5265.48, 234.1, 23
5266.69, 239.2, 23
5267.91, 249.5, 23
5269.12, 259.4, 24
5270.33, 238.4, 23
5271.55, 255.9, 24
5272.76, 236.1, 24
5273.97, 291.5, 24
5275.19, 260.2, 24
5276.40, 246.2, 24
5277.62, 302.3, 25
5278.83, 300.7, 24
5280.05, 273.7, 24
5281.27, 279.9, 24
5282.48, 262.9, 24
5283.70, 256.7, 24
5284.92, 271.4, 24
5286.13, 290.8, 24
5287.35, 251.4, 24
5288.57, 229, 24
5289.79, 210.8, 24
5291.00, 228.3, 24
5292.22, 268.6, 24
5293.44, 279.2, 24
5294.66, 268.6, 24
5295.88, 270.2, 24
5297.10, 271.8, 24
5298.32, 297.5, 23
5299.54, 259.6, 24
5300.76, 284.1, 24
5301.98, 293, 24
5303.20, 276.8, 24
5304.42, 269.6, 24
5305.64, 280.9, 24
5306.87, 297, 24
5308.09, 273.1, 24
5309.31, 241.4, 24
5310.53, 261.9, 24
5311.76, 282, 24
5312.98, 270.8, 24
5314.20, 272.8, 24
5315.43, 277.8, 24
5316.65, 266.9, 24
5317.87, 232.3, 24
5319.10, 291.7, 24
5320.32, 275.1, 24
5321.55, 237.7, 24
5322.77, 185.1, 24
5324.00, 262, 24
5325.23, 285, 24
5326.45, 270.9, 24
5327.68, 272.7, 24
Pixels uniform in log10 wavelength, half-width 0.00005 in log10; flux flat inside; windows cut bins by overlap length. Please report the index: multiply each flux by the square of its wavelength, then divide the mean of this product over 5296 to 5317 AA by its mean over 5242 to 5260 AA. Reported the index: 1.0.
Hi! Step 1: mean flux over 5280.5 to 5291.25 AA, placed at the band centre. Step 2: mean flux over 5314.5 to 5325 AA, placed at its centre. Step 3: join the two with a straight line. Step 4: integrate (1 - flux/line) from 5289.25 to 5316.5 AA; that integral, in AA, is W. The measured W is -1.6 AA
